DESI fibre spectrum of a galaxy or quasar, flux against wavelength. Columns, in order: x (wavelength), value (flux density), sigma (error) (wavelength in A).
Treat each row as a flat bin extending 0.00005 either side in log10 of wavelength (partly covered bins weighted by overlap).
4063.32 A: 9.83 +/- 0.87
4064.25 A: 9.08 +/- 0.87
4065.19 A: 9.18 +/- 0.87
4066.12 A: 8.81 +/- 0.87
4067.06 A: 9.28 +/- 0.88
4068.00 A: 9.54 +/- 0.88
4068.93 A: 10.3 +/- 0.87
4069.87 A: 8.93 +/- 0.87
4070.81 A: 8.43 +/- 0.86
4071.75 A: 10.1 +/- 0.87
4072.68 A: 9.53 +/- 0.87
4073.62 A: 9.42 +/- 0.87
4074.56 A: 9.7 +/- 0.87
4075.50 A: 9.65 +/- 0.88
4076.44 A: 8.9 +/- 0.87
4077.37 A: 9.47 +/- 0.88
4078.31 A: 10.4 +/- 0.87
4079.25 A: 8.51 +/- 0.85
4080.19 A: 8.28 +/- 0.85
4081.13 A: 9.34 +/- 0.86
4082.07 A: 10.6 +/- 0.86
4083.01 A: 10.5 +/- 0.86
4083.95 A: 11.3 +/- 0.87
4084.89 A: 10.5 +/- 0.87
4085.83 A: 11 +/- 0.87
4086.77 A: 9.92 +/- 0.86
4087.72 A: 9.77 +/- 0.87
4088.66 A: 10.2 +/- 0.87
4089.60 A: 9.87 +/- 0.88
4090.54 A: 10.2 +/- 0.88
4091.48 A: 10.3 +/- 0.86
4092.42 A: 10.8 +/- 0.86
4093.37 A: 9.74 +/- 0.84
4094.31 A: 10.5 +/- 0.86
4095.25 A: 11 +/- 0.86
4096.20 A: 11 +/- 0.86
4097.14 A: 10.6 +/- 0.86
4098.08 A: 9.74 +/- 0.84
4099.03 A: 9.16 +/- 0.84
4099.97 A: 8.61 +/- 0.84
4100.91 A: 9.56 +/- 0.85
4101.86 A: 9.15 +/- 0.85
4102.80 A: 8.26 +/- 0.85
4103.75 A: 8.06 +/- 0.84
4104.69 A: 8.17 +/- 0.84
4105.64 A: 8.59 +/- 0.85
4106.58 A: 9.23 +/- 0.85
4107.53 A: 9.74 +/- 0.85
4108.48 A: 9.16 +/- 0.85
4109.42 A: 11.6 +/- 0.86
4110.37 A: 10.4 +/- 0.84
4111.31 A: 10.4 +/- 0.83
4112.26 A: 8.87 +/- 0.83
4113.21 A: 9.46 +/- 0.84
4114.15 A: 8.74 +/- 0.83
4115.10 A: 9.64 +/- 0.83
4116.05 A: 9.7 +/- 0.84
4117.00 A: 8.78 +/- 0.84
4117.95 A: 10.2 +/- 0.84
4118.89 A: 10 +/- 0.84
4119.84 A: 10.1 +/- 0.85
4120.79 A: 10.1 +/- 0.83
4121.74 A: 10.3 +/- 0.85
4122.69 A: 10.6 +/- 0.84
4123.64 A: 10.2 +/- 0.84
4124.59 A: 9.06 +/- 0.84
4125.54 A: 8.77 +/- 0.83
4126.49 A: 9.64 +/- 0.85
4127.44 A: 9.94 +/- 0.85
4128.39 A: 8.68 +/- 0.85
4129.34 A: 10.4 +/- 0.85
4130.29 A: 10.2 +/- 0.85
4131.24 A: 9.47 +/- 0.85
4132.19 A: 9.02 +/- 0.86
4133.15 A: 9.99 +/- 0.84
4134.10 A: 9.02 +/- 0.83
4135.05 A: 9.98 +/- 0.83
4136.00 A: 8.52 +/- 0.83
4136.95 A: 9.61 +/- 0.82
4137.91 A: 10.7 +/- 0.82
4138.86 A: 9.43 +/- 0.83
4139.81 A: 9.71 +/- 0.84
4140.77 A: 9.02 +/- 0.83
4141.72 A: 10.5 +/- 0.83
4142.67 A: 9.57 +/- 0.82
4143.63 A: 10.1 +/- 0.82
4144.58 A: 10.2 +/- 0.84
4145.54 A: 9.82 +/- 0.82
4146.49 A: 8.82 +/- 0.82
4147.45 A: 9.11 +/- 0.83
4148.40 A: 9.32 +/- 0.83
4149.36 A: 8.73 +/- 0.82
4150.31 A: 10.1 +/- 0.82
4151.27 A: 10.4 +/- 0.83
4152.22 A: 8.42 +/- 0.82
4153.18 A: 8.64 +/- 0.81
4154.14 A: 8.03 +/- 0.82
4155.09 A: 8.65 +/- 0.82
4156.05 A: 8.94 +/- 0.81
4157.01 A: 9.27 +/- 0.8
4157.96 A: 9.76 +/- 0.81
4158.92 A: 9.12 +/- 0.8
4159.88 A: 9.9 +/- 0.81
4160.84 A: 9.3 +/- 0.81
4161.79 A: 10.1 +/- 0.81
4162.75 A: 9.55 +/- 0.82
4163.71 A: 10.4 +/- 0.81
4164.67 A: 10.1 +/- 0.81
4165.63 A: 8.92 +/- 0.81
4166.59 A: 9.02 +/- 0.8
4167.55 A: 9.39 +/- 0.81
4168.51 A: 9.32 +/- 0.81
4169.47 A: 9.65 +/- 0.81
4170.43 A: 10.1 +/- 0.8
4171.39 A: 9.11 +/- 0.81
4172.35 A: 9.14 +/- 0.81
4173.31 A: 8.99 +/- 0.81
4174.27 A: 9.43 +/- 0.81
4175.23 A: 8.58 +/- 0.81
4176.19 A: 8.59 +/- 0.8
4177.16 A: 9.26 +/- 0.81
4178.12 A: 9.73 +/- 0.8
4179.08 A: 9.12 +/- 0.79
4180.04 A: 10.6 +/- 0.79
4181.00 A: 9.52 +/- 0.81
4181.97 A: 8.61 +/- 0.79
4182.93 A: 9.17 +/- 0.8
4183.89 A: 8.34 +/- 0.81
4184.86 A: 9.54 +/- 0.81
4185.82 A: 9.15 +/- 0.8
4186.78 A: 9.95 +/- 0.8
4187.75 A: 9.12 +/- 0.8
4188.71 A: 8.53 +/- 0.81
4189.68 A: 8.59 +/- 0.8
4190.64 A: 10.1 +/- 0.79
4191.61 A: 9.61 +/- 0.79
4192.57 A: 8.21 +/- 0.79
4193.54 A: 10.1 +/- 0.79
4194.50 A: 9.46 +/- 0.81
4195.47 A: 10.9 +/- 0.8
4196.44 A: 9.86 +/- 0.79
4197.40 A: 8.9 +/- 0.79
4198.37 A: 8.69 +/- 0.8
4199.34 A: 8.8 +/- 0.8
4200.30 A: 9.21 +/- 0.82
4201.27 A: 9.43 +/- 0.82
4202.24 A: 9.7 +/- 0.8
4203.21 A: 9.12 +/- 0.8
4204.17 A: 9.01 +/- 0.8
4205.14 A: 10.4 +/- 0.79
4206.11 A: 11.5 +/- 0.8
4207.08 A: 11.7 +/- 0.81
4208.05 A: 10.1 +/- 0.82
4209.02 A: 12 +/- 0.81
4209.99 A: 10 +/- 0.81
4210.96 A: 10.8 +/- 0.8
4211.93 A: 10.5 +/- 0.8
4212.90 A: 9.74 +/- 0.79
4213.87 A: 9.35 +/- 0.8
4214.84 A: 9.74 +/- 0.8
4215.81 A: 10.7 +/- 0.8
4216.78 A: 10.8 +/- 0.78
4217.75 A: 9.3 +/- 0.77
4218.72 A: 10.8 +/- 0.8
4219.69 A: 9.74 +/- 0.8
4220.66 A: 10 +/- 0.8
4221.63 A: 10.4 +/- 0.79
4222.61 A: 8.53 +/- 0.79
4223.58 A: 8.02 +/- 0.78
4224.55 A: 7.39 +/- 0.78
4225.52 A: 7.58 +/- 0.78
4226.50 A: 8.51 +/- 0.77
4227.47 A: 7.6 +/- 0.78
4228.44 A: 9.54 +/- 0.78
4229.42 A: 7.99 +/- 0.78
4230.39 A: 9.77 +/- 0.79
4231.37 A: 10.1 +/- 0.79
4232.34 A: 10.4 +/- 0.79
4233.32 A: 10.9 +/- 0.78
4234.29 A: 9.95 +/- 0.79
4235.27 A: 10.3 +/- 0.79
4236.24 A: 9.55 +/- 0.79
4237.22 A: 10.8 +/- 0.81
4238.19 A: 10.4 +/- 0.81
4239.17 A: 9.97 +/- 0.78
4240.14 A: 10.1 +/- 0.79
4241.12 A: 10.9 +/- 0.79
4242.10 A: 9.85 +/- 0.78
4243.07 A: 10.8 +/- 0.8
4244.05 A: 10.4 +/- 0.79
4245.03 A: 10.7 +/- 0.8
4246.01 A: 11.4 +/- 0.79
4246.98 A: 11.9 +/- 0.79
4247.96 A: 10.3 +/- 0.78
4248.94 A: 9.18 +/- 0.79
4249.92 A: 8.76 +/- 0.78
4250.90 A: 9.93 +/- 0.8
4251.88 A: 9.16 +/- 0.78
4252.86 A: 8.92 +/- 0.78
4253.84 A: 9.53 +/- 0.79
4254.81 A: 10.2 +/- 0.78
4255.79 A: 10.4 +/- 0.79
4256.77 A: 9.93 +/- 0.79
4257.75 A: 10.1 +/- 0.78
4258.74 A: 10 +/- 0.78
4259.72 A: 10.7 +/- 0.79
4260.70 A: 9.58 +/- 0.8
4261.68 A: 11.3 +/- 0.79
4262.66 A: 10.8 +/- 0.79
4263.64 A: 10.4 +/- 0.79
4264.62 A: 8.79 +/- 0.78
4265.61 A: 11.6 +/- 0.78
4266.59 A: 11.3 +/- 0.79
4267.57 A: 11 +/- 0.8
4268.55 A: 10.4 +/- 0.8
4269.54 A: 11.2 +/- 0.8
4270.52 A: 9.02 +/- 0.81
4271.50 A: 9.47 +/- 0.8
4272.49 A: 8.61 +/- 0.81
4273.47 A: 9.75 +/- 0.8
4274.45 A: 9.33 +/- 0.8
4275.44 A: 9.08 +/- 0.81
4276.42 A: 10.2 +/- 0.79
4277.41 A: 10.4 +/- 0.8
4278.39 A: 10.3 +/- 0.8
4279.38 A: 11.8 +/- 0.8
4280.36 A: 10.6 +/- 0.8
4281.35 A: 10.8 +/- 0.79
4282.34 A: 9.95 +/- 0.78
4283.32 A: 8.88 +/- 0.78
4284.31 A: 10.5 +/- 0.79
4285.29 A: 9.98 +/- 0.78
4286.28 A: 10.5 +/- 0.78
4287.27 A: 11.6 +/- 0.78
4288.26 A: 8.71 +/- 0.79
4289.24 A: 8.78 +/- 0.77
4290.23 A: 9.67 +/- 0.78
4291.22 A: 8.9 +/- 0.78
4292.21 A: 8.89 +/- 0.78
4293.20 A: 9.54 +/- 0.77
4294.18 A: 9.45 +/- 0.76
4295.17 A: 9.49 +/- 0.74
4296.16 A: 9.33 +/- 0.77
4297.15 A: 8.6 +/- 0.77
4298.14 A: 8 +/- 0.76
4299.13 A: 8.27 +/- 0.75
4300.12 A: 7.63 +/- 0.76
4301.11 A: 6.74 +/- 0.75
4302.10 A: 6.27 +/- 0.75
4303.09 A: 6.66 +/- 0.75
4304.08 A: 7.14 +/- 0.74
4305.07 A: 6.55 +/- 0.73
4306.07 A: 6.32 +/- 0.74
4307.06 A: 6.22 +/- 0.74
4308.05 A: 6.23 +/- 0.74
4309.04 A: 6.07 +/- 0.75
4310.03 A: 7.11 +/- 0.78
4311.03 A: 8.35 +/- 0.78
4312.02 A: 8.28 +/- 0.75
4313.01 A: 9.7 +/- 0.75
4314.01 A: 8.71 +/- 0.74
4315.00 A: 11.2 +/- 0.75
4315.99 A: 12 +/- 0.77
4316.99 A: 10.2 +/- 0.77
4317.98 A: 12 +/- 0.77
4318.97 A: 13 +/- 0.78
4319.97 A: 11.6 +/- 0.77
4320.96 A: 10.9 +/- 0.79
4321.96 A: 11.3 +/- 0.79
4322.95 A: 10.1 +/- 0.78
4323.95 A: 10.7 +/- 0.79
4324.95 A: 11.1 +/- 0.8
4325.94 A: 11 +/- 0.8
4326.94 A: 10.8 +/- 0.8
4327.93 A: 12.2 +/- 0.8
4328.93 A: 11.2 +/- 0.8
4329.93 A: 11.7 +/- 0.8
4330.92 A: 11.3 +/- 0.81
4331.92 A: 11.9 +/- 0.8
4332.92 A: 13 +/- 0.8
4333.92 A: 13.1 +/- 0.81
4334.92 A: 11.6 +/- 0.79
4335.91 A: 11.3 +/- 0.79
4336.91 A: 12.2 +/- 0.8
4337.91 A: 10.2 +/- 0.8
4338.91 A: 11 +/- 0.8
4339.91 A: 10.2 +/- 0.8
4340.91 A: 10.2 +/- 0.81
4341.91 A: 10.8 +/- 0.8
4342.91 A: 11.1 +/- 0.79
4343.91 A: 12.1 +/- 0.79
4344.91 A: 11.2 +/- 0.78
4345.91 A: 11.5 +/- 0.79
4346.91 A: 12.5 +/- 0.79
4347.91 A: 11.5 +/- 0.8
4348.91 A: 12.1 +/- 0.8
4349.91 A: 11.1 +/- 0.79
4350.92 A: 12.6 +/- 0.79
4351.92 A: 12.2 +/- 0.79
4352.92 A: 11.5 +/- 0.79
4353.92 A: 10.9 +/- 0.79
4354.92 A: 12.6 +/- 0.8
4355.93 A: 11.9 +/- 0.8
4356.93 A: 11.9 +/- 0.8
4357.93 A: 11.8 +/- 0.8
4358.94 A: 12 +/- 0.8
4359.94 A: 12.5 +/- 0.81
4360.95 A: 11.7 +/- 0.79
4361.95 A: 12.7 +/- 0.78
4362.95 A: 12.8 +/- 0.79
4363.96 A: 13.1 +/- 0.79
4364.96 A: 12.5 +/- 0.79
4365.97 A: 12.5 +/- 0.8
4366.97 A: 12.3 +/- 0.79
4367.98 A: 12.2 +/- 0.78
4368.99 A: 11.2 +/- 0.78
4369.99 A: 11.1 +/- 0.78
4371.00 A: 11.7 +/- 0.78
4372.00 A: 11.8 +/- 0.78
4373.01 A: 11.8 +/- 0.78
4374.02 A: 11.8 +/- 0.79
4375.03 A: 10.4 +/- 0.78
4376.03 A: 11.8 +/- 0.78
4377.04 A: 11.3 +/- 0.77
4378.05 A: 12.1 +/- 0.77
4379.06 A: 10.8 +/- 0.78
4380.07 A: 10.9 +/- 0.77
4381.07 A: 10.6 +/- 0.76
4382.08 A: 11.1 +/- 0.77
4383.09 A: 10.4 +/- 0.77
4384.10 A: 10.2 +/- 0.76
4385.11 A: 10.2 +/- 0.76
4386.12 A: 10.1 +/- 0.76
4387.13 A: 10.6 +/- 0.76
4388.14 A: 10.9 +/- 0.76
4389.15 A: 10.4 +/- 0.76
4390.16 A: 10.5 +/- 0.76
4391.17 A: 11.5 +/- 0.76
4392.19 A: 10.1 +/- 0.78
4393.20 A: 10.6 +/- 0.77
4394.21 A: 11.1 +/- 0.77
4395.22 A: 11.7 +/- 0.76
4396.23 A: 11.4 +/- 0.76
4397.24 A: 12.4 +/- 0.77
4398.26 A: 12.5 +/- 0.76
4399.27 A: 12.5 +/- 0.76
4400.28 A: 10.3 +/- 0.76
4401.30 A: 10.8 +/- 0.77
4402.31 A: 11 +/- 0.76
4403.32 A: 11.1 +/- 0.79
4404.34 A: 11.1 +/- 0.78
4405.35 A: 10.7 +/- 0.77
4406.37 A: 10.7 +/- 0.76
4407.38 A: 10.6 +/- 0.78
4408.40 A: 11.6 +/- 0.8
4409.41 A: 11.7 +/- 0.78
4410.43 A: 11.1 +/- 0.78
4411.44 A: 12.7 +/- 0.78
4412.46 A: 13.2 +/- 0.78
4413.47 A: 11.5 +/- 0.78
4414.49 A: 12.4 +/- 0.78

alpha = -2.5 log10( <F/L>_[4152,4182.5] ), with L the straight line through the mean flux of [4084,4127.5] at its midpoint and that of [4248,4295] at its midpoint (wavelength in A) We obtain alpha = 0.06 mag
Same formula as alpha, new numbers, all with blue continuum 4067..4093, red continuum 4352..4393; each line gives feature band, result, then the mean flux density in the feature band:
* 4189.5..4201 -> 0.12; 9.39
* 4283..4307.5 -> 0.28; 8.5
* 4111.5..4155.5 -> 0.06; 9.53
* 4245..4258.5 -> 0.08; 10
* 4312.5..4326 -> 0.02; 11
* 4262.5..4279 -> 0.08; 10.1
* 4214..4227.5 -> 0.14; 9.28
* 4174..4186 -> 0.13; 9.2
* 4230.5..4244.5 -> 0.04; 10.3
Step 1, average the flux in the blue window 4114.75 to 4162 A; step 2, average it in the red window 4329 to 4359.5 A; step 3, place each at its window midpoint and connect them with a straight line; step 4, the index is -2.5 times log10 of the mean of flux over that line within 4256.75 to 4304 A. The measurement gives 0.14 mag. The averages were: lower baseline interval 9.55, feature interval 9.61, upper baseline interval 11.6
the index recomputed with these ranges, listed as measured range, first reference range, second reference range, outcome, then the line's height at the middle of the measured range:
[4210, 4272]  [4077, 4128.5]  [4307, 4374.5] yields 0.069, 10.6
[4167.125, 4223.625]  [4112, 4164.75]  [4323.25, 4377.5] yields 0.055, 10.1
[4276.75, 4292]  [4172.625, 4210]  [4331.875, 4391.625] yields 0.057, 10.6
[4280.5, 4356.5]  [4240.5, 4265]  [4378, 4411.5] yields 0.045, 10.6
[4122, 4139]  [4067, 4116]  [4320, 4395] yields 0.035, 9.95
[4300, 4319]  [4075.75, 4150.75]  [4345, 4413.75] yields 0.320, 11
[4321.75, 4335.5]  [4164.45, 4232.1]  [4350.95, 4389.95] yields -0.045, 11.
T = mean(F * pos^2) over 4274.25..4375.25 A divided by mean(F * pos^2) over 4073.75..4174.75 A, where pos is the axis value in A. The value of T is 1.20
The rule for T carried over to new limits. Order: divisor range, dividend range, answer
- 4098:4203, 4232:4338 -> 1.12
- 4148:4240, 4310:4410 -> 1.28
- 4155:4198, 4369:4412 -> 1.31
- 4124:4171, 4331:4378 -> 1.37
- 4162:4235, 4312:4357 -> 1.27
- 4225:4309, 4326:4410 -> 1.26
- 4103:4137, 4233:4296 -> 1.13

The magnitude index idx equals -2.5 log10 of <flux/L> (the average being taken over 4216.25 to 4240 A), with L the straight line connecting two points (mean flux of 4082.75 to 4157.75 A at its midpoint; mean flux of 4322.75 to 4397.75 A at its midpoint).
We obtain 0.10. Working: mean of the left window 9.66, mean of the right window 11.5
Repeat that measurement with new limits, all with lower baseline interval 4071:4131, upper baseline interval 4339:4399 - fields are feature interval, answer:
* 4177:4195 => 0.110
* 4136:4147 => 0.033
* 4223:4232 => 0.231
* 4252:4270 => 0.048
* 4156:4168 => 0.066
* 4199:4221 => 0.035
